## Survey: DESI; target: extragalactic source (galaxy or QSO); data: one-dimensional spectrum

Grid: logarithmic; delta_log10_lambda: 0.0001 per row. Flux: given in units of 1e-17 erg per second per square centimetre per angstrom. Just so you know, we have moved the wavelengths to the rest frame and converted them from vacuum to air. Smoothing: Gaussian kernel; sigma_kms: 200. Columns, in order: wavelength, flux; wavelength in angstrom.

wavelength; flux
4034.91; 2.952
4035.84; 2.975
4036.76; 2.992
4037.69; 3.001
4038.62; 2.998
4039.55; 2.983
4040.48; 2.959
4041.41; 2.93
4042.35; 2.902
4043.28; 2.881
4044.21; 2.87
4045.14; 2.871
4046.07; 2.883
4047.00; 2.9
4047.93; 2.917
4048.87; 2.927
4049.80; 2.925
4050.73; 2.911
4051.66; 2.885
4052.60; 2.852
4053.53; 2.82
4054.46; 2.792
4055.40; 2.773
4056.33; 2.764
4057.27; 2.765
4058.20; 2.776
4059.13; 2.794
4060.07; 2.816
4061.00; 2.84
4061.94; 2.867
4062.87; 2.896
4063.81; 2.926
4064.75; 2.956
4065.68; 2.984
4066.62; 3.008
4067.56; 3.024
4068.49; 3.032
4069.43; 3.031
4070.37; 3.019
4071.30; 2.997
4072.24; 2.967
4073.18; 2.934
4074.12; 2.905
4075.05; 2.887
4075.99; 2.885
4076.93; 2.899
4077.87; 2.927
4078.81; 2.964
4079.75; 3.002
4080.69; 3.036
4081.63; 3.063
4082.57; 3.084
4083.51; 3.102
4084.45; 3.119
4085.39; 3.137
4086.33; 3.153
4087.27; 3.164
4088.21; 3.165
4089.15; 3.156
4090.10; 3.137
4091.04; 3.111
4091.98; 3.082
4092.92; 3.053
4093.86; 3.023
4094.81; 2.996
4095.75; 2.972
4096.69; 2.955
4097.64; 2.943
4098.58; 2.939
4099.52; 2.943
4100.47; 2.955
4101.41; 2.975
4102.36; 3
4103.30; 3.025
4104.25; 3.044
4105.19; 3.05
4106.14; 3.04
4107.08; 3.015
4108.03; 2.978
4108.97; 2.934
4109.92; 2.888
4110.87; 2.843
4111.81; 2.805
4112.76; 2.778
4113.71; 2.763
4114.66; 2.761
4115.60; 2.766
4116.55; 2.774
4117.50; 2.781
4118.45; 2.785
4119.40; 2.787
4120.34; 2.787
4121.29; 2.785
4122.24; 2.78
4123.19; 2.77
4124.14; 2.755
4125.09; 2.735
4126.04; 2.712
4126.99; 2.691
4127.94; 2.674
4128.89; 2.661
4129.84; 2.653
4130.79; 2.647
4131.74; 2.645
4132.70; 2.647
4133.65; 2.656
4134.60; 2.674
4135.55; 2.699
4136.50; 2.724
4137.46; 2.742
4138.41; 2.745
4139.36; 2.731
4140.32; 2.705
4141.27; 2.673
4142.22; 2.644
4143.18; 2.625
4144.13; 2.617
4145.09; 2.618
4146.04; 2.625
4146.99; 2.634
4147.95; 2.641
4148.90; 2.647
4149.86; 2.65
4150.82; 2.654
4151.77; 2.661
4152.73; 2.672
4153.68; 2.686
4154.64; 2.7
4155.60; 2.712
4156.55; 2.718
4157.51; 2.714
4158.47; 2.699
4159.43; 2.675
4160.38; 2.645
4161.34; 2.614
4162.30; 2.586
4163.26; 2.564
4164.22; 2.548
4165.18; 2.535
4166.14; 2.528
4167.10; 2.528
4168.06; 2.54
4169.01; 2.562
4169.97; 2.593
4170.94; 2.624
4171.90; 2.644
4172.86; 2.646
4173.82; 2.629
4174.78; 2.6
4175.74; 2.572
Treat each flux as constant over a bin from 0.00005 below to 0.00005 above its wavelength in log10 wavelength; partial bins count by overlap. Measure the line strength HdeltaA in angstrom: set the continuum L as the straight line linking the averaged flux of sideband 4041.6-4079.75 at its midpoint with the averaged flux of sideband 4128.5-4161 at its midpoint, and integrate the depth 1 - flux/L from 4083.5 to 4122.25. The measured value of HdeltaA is -2.4 angstrom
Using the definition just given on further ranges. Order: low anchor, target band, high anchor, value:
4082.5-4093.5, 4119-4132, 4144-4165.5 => 0.6 angstrom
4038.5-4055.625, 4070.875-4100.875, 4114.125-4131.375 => -2.2 angstrom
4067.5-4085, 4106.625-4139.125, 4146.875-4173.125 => 0.4 angstrom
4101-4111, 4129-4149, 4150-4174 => 0.8 angstrom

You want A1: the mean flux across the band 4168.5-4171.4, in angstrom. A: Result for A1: 2.59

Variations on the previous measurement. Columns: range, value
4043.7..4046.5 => 2.88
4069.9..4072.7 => 3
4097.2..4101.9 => 2.95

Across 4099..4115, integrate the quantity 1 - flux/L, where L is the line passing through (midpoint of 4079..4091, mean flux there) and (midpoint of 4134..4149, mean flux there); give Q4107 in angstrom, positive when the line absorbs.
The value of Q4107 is 0.0 angstrom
